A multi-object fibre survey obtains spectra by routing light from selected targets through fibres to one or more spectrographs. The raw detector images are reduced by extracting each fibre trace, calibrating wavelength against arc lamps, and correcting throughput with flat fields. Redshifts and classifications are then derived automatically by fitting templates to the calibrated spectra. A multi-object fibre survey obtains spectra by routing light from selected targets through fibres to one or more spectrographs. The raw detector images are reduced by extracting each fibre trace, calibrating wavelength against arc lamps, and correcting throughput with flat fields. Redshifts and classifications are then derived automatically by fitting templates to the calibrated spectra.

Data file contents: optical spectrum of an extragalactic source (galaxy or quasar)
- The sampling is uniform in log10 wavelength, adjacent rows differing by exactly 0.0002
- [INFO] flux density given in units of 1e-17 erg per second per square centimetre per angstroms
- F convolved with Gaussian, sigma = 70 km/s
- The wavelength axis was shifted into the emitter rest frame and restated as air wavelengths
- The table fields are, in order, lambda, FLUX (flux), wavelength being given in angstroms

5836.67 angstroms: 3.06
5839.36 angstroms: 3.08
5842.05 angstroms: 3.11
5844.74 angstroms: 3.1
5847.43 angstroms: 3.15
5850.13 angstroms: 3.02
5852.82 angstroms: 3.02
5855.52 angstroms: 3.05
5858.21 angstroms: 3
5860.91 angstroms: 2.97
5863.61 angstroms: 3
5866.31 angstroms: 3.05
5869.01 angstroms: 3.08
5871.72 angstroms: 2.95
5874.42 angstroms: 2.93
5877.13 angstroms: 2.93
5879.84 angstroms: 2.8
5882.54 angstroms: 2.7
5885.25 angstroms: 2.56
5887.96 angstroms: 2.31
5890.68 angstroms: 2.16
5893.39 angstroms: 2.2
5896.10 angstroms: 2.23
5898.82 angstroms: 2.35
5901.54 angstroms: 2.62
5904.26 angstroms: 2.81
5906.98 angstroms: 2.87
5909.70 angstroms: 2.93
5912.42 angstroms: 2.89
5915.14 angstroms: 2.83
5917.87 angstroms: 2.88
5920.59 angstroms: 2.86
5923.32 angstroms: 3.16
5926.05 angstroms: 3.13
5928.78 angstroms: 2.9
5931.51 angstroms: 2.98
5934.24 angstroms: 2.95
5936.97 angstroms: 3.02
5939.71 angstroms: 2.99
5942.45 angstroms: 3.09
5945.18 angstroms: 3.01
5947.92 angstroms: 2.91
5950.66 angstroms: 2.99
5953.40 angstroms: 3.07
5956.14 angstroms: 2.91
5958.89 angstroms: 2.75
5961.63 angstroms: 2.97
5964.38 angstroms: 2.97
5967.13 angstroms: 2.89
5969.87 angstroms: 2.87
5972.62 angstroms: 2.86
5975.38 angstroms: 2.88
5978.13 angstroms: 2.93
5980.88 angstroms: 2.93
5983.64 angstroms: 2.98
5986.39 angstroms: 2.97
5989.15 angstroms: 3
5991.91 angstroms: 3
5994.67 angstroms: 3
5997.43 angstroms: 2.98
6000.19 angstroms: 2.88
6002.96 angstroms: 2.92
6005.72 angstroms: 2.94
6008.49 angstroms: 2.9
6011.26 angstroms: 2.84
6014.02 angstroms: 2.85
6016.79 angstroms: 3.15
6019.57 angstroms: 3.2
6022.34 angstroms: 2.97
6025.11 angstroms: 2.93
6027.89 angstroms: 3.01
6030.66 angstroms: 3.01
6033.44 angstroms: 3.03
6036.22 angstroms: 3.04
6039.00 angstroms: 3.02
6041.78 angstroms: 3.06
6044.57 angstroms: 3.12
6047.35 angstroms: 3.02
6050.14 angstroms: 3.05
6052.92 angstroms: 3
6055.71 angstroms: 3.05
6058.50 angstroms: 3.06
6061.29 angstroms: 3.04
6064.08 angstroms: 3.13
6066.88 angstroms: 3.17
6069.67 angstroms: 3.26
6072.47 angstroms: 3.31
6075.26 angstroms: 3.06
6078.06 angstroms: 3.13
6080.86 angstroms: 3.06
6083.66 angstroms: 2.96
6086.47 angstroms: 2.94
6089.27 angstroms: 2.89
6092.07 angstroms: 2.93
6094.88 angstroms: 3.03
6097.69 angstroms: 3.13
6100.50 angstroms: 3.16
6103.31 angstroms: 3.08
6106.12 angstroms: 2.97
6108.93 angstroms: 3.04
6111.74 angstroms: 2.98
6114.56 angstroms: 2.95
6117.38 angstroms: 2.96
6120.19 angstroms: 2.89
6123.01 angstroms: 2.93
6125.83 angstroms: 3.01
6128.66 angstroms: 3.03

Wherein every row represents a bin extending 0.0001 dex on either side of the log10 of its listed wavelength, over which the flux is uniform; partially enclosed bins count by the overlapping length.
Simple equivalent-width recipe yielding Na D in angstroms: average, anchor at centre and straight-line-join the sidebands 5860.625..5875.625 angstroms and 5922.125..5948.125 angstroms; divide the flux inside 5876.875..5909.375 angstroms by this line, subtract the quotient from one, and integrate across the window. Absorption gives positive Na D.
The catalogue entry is 4.99 angstroms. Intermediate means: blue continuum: 3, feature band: 2.54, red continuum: 3.02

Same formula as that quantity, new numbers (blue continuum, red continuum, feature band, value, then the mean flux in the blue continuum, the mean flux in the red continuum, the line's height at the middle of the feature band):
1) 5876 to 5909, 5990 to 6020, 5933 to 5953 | -1.9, 2.55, 2.96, 2.73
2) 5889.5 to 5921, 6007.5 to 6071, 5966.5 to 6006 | -0.8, 2.63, 3.04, 2.88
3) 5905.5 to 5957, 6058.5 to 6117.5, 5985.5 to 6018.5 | 0.6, 2.97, 3.06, 3.01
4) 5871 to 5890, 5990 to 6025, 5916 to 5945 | -1.9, 2.71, 2.97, 2.81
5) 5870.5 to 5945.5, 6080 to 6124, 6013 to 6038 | -1.0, 2.78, 2.99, 2.91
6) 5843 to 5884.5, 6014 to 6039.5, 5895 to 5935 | 2.2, 2.98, 3.03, 2.99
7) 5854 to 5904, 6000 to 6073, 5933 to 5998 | -1.4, 2.72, 3.03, 2.89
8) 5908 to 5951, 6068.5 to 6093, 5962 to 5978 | 0.5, 2.97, 3.06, 2.99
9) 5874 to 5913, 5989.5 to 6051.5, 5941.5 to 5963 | -1.3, 2.61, 3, 2.79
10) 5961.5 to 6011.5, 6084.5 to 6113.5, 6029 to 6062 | -0.7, 2.93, 3.01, 2.97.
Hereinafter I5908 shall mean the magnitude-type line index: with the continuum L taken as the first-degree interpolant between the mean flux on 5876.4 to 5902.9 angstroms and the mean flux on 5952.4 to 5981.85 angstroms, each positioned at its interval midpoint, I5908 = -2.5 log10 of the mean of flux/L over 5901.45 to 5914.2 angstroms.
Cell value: -0.108 mag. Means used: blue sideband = 2.48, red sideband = 2.91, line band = 2.85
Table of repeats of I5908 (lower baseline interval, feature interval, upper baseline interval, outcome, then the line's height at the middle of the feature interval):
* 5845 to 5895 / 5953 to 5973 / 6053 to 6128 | 0.00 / 2.92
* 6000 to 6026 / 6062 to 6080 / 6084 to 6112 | -0.06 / 3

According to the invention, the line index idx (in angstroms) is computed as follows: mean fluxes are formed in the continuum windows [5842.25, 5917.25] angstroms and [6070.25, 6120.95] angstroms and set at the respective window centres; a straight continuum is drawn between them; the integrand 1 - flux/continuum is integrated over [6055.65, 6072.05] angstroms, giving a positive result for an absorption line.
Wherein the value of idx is -0.8 angstroms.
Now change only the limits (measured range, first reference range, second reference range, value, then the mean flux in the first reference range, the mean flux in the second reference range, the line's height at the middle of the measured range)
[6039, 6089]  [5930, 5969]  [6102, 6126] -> -1.75 angstroms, 2.96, 2.98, 2.97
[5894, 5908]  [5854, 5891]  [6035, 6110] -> 1.57 angstroms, 2.84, 3.06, 2.87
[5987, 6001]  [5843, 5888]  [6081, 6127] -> -0.04 angstroms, 2.94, 2.99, 2.97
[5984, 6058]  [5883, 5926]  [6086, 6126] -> -3.77 angstroms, 2.66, 2.99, 2.85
